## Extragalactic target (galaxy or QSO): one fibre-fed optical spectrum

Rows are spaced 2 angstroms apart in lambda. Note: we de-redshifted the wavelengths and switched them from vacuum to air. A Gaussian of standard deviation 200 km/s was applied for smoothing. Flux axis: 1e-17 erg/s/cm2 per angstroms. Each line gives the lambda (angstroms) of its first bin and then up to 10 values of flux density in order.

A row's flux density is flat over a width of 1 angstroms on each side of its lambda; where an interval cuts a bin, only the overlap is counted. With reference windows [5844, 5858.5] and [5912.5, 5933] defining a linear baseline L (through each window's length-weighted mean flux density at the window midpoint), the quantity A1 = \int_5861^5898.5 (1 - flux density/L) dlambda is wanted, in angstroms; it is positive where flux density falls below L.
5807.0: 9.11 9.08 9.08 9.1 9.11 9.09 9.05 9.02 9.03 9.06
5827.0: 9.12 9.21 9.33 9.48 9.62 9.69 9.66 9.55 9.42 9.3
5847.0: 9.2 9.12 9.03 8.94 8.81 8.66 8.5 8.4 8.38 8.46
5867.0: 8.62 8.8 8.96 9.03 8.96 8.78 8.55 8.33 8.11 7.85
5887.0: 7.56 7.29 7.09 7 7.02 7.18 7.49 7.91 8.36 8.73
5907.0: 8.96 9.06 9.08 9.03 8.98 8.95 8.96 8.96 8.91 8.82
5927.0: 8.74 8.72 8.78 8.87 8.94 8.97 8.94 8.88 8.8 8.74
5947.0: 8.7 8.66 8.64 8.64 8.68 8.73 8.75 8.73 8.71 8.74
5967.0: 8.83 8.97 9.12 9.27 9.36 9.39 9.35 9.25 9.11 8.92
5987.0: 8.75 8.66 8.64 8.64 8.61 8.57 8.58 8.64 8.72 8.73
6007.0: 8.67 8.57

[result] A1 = 3.5 angstroms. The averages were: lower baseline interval 8.99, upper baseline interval 8.88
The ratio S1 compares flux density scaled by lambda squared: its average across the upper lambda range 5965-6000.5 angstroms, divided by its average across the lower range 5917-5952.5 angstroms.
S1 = 1.03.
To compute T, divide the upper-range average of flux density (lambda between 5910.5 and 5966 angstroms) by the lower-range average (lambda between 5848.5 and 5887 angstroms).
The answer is 1.02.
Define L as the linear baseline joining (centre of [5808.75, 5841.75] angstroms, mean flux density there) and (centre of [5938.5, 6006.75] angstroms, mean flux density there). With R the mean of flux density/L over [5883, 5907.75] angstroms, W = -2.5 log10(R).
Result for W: 0.17 mag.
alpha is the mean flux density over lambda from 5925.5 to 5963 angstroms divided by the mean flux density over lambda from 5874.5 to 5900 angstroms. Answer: 1.13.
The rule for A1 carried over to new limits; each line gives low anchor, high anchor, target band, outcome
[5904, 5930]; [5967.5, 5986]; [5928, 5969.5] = 1.3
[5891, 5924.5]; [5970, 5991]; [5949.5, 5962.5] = 0.2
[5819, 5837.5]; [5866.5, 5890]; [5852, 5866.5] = 0.2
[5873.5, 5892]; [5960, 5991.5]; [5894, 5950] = -1.2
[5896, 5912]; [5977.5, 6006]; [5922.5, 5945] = -0.9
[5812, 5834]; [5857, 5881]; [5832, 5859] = -1.0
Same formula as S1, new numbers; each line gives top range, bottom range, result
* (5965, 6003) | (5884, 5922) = 1.12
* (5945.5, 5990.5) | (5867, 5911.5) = 1.12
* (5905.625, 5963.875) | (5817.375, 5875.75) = 1.01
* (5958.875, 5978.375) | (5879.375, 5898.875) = 1.23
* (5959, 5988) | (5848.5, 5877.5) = 1.07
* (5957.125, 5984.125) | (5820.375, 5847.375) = 1.01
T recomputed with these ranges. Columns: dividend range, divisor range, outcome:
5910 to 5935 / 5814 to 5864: 0.98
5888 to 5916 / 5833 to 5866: 0.89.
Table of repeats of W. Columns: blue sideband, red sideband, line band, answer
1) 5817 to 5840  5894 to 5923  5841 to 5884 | 0.02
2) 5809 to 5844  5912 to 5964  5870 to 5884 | 0.05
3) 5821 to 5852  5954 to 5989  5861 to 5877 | 0.06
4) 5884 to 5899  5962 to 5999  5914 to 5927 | -0.14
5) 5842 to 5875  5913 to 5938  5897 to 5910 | 0.07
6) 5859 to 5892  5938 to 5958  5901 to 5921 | -0.04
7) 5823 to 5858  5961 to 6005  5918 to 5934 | 0.02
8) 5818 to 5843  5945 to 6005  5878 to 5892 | 0.17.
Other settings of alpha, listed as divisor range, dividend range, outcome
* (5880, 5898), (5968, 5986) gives 1.23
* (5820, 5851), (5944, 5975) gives 0.95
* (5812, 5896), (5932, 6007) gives 1.01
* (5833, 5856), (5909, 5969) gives 0.95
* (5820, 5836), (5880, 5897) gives 0.81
